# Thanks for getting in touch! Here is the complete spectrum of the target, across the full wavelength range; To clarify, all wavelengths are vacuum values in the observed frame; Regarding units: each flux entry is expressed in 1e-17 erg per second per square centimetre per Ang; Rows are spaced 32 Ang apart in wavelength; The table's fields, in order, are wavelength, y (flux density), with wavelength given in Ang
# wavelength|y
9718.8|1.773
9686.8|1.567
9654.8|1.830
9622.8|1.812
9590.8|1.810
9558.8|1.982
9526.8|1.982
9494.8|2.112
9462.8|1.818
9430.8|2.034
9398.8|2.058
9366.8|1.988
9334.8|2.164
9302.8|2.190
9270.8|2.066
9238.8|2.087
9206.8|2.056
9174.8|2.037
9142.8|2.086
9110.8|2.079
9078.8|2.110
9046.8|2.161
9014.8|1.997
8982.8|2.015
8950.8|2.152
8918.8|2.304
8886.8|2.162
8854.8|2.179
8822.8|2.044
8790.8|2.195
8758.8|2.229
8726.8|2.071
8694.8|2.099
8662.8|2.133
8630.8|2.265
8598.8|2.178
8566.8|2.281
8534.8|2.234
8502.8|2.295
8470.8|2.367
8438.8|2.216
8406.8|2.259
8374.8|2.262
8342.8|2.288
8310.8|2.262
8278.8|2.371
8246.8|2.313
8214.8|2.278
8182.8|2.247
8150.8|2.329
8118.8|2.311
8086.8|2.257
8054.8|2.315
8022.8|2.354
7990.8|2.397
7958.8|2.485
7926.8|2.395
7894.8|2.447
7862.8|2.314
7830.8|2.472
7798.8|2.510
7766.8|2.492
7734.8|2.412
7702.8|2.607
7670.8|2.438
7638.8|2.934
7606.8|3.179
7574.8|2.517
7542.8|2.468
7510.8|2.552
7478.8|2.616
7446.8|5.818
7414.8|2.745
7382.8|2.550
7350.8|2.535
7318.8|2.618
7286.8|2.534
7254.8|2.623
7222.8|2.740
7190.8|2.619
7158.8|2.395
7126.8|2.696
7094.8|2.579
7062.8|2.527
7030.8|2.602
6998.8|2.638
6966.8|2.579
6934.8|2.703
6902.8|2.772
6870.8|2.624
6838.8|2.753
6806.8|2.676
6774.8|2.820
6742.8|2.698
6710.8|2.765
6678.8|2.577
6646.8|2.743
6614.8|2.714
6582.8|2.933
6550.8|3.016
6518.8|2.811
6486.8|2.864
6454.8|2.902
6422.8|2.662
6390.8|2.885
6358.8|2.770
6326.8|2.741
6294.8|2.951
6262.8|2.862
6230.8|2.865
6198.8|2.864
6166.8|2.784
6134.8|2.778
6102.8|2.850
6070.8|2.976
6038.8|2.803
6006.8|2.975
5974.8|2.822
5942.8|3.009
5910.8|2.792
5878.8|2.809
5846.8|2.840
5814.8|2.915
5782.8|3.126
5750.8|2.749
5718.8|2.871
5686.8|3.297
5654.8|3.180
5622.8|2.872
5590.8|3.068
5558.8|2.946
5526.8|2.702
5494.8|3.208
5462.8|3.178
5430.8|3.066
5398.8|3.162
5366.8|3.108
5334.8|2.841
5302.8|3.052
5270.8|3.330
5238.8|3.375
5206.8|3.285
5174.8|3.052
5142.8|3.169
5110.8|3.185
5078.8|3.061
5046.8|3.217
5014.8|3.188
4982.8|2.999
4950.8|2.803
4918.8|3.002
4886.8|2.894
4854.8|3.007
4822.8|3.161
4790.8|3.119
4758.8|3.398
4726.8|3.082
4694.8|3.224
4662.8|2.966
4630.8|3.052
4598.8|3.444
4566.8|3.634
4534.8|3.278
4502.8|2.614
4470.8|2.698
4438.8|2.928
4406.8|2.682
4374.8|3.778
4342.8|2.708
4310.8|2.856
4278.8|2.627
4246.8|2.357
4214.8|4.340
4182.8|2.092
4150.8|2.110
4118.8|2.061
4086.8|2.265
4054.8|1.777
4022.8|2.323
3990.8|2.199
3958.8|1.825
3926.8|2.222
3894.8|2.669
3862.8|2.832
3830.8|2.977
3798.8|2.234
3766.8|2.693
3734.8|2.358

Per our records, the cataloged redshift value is 0.13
